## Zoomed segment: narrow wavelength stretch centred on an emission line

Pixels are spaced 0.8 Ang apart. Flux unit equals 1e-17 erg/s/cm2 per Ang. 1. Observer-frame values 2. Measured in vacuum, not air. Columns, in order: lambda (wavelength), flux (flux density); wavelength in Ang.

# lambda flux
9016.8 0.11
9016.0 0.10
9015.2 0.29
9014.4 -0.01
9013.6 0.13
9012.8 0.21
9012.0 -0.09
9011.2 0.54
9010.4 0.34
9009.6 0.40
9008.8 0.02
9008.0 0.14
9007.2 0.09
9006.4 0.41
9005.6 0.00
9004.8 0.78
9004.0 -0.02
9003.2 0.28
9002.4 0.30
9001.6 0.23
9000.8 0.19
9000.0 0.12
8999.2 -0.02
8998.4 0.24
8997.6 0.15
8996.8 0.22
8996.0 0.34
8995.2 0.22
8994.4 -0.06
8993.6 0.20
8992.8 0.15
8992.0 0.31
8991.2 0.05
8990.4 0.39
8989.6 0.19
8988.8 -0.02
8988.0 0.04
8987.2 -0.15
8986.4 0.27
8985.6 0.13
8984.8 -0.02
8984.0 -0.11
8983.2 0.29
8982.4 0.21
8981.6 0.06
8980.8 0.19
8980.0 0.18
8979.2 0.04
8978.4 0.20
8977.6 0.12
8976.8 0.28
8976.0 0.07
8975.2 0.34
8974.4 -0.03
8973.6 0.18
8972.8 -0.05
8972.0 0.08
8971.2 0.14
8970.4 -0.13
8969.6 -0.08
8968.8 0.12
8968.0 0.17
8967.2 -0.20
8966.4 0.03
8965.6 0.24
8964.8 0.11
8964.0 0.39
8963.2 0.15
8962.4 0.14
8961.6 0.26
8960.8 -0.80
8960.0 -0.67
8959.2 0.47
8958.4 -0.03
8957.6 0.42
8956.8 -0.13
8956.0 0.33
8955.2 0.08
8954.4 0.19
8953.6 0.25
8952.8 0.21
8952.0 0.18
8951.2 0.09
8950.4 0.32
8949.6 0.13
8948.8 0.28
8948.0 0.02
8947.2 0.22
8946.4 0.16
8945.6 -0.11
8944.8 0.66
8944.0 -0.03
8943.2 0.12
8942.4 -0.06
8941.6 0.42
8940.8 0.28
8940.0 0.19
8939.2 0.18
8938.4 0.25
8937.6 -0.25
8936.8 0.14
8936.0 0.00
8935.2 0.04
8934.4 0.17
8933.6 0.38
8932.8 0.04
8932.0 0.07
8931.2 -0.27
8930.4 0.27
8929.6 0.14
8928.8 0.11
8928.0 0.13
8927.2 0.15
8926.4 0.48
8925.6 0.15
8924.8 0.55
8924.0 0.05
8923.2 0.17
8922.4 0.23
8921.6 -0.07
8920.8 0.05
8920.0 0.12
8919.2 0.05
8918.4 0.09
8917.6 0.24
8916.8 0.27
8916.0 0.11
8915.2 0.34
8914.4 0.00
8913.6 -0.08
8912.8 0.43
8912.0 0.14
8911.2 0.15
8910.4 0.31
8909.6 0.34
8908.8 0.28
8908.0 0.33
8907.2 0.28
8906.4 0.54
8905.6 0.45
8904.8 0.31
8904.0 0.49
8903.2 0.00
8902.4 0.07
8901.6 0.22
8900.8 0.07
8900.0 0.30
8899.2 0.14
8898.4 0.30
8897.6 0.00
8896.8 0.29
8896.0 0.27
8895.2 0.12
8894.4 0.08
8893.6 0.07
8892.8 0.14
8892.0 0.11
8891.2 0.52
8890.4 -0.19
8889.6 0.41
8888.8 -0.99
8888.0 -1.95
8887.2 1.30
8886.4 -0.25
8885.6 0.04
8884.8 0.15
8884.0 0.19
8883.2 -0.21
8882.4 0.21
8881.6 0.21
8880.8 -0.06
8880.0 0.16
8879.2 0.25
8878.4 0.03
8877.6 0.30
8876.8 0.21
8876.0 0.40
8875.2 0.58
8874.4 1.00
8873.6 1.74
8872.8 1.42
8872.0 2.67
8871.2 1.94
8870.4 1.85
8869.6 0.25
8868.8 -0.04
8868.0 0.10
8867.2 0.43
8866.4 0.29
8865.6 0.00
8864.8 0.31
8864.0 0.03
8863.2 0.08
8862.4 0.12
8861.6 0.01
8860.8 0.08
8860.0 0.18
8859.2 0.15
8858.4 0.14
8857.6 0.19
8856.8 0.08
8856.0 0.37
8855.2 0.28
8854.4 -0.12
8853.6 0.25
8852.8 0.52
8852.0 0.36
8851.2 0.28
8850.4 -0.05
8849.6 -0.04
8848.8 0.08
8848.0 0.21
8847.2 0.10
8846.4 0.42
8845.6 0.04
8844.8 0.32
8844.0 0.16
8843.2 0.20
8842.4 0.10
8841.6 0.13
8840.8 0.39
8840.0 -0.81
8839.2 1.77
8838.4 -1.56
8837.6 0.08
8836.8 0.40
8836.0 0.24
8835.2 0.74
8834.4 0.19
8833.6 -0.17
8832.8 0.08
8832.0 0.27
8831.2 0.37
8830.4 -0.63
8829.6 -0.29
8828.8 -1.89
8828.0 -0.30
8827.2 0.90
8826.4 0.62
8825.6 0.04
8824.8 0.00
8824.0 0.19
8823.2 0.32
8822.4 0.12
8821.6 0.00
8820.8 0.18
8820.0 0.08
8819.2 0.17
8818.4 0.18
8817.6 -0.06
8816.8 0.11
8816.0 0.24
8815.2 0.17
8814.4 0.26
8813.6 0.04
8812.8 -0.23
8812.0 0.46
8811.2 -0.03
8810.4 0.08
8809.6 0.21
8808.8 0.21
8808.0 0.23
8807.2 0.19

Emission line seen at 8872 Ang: Hbeta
